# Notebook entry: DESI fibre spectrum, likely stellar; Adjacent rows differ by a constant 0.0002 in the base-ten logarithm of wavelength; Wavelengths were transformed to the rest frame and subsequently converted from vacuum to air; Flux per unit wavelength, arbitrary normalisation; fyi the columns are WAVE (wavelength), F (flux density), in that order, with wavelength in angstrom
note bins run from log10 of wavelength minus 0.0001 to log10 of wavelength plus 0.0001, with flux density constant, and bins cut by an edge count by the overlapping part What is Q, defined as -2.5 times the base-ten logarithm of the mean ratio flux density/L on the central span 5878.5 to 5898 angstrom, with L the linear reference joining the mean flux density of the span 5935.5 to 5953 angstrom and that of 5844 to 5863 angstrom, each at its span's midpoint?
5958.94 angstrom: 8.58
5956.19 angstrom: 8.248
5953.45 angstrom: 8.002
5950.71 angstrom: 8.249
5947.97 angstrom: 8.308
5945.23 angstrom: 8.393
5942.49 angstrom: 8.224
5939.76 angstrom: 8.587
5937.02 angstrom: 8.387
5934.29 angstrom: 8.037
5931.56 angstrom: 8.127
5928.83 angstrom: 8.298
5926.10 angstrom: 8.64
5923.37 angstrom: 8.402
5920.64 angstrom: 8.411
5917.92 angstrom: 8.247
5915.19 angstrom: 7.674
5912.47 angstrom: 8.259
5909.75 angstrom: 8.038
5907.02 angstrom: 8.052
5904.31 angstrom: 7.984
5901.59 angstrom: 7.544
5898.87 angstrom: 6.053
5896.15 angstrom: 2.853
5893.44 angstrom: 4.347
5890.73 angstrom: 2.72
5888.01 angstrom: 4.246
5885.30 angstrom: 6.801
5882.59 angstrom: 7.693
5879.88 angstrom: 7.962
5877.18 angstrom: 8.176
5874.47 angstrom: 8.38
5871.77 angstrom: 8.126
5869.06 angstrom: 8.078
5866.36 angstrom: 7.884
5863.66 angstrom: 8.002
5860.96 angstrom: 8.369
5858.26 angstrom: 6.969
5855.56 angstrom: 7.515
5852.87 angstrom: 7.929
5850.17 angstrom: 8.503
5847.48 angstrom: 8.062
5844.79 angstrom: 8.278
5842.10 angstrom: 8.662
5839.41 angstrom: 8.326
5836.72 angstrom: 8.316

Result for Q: 0.47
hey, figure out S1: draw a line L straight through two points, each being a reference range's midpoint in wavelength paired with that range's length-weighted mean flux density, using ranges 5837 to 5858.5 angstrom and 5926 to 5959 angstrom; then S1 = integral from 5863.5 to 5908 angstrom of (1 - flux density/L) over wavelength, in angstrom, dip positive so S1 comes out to 8.0 angstrom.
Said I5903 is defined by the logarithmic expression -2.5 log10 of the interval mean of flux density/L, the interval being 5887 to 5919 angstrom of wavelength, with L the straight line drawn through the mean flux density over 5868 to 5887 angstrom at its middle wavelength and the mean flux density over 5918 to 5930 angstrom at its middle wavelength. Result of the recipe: 0.28 mag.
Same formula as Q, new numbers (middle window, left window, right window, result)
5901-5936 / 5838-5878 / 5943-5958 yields 0.005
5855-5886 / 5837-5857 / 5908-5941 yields 0.047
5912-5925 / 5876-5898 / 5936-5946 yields -0.138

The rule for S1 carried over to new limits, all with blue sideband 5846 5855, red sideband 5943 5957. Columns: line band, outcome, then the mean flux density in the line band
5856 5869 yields 0.51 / 7.81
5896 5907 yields 1.98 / 6.7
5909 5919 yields 0.18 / 8.05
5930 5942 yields -0.09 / 8.29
